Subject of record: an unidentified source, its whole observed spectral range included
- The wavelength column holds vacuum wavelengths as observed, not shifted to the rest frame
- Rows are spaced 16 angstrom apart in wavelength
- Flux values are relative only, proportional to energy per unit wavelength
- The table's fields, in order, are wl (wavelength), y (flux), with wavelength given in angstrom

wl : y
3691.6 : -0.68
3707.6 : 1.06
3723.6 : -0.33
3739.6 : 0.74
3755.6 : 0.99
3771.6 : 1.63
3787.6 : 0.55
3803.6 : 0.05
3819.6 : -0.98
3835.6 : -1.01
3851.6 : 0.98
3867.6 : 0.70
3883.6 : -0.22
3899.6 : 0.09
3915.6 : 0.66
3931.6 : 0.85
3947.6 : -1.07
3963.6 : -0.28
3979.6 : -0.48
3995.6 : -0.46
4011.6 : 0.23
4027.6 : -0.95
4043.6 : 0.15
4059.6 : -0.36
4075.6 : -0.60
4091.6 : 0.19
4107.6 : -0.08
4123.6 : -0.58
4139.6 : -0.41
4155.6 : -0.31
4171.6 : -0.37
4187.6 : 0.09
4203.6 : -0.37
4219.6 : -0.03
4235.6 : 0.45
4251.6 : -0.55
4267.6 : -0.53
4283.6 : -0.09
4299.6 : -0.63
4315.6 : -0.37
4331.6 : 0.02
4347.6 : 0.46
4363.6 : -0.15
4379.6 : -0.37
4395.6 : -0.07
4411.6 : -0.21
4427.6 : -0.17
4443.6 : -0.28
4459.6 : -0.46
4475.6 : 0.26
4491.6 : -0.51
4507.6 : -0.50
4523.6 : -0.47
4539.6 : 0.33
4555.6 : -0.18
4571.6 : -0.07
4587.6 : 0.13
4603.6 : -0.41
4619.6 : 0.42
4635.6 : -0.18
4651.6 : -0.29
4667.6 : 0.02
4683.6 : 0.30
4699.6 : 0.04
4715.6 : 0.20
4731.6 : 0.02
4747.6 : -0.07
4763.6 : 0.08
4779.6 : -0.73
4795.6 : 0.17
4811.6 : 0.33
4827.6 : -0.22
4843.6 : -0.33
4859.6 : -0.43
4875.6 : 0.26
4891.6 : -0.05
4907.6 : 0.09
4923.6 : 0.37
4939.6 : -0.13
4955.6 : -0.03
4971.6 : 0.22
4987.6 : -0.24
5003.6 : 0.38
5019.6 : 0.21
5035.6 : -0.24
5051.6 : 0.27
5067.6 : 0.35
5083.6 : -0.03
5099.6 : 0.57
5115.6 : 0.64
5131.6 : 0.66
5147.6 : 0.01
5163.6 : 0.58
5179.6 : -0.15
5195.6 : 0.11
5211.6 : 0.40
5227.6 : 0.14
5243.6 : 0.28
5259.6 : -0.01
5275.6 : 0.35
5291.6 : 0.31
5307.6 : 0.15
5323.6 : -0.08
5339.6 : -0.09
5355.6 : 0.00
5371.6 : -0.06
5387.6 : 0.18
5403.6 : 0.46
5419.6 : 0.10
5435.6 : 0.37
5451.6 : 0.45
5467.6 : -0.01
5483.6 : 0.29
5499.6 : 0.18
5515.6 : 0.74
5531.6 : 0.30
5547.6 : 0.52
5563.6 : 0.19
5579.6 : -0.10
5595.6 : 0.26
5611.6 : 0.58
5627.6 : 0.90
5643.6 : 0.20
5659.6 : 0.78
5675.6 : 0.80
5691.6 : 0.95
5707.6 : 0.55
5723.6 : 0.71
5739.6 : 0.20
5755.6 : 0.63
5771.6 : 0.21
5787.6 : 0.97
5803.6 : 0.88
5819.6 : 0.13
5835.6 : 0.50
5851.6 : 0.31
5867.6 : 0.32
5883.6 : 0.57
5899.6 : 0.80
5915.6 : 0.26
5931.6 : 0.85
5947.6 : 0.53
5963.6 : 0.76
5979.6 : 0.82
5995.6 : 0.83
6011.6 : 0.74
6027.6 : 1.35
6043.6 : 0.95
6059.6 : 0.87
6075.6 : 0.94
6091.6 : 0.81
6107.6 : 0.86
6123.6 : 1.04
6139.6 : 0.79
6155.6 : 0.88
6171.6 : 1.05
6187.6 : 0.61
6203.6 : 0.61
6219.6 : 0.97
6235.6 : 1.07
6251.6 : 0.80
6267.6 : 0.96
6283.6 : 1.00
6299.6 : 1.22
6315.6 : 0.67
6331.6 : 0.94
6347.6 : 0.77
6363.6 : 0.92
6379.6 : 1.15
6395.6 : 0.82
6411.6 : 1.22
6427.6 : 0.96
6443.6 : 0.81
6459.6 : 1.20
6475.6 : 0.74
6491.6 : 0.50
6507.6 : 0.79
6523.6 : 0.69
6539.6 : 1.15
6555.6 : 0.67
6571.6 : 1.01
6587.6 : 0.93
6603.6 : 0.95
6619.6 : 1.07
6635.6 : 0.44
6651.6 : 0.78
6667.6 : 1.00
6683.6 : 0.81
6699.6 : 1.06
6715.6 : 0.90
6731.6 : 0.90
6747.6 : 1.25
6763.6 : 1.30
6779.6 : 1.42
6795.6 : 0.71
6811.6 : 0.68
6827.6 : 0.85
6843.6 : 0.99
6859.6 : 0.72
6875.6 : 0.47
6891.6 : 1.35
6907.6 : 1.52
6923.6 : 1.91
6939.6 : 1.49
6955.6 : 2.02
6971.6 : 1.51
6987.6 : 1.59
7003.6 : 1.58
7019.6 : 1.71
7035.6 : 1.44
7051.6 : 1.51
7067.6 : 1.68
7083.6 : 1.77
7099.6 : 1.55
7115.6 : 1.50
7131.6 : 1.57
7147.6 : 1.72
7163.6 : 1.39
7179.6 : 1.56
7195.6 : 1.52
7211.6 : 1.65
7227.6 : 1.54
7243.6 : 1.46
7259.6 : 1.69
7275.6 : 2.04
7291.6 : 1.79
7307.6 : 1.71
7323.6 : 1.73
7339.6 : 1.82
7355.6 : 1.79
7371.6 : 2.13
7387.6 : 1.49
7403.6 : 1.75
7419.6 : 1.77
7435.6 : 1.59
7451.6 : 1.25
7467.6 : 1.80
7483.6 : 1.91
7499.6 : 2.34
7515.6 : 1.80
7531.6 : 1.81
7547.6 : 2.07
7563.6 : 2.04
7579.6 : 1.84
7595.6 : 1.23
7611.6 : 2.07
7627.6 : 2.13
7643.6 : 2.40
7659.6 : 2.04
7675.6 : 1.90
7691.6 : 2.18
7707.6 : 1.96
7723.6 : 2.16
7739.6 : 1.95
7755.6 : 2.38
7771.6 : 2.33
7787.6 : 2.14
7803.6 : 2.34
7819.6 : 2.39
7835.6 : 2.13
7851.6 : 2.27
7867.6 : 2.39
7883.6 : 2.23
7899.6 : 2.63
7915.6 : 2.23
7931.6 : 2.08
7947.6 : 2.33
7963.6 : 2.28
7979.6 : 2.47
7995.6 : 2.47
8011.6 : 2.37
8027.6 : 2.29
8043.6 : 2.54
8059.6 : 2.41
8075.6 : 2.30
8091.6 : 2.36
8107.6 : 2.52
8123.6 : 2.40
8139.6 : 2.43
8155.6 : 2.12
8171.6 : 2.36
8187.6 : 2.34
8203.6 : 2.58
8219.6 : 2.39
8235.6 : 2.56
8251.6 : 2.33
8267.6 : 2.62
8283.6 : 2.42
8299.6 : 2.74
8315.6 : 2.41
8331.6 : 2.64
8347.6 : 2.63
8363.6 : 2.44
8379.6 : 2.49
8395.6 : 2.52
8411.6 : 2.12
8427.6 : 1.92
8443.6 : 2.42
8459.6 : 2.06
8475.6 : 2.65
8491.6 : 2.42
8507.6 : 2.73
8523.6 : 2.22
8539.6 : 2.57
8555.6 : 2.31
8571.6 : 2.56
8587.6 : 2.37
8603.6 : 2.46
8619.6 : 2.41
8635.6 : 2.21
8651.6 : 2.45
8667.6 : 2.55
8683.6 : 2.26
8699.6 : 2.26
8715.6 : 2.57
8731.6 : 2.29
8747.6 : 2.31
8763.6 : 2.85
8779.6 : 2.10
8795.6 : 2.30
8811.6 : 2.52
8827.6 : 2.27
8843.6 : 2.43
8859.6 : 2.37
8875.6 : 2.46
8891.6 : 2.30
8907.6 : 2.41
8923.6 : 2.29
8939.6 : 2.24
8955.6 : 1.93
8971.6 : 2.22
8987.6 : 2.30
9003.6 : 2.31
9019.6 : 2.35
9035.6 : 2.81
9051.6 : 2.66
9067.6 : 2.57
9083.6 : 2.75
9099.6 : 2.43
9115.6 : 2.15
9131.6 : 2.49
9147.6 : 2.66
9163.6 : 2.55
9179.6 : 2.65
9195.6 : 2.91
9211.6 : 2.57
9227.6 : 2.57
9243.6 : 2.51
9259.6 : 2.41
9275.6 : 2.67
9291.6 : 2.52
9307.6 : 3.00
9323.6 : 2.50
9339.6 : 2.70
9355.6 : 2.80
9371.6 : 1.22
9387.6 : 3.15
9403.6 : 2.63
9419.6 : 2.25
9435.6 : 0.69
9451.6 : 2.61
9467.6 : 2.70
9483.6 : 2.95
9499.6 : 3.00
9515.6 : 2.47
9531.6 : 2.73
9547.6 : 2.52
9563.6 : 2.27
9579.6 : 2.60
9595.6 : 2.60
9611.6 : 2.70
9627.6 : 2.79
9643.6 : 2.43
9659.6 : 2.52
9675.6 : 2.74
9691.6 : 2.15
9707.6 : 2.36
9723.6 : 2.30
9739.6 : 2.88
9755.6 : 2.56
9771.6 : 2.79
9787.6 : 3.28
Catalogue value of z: 0.731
